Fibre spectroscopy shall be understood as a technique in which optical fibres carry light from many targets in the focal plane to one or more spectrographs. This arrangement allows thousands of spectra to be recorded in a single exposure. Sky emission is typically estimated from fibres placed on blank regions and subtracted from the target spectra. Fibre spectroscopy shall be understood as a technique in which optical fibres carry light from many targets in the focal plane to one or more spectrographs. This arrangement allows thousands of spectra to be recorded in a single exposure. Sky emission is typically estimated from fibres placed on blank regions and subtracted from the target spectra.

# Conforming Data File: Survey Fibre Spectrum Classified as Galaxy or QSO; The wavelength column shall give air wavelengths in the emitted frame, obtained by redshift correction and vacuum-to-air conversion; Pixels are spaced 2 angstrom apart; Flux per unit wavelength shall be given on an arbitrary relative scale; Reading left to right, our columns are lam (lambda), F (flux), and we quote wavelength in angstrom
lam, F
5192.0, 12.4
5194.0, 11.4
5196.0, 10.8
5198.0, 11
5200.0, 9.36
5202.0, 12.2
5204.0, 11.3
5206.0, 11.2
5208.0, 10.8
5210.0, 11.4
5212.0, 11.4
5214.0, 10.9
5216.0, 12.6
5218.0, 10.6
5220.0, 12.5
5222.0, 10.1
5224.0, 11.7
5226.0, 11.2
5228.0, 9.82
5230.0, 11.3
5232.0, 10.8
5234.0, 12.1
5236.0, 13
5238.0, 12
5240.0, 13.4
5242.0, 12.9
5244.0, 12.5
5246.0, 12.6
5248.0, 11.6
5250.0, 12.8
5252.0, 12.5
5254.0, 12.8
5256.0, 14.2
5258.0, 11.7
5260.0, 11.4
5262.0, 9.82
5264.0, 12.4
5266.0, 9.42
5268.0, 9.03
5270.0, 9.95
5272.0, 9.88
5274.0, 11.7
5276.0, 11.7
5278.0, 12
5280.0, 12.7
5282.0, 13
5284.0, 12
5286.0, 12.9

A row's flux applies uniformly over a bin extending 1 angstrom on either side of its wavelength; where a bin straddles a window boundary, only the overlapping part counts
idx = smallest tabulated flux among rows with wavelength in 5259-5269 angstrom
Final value 9.03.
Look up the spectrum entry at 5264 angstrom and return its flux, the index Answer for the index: 12.4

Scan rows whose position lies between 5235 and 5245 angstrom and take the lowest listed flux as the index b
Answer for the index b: 12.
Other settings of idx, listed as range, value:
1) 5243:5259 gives 11.6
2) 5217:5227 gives 10.1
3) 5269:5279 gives 9.88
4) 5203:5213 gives 10.8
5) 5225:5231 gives 9.82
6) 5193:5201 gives 9.36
